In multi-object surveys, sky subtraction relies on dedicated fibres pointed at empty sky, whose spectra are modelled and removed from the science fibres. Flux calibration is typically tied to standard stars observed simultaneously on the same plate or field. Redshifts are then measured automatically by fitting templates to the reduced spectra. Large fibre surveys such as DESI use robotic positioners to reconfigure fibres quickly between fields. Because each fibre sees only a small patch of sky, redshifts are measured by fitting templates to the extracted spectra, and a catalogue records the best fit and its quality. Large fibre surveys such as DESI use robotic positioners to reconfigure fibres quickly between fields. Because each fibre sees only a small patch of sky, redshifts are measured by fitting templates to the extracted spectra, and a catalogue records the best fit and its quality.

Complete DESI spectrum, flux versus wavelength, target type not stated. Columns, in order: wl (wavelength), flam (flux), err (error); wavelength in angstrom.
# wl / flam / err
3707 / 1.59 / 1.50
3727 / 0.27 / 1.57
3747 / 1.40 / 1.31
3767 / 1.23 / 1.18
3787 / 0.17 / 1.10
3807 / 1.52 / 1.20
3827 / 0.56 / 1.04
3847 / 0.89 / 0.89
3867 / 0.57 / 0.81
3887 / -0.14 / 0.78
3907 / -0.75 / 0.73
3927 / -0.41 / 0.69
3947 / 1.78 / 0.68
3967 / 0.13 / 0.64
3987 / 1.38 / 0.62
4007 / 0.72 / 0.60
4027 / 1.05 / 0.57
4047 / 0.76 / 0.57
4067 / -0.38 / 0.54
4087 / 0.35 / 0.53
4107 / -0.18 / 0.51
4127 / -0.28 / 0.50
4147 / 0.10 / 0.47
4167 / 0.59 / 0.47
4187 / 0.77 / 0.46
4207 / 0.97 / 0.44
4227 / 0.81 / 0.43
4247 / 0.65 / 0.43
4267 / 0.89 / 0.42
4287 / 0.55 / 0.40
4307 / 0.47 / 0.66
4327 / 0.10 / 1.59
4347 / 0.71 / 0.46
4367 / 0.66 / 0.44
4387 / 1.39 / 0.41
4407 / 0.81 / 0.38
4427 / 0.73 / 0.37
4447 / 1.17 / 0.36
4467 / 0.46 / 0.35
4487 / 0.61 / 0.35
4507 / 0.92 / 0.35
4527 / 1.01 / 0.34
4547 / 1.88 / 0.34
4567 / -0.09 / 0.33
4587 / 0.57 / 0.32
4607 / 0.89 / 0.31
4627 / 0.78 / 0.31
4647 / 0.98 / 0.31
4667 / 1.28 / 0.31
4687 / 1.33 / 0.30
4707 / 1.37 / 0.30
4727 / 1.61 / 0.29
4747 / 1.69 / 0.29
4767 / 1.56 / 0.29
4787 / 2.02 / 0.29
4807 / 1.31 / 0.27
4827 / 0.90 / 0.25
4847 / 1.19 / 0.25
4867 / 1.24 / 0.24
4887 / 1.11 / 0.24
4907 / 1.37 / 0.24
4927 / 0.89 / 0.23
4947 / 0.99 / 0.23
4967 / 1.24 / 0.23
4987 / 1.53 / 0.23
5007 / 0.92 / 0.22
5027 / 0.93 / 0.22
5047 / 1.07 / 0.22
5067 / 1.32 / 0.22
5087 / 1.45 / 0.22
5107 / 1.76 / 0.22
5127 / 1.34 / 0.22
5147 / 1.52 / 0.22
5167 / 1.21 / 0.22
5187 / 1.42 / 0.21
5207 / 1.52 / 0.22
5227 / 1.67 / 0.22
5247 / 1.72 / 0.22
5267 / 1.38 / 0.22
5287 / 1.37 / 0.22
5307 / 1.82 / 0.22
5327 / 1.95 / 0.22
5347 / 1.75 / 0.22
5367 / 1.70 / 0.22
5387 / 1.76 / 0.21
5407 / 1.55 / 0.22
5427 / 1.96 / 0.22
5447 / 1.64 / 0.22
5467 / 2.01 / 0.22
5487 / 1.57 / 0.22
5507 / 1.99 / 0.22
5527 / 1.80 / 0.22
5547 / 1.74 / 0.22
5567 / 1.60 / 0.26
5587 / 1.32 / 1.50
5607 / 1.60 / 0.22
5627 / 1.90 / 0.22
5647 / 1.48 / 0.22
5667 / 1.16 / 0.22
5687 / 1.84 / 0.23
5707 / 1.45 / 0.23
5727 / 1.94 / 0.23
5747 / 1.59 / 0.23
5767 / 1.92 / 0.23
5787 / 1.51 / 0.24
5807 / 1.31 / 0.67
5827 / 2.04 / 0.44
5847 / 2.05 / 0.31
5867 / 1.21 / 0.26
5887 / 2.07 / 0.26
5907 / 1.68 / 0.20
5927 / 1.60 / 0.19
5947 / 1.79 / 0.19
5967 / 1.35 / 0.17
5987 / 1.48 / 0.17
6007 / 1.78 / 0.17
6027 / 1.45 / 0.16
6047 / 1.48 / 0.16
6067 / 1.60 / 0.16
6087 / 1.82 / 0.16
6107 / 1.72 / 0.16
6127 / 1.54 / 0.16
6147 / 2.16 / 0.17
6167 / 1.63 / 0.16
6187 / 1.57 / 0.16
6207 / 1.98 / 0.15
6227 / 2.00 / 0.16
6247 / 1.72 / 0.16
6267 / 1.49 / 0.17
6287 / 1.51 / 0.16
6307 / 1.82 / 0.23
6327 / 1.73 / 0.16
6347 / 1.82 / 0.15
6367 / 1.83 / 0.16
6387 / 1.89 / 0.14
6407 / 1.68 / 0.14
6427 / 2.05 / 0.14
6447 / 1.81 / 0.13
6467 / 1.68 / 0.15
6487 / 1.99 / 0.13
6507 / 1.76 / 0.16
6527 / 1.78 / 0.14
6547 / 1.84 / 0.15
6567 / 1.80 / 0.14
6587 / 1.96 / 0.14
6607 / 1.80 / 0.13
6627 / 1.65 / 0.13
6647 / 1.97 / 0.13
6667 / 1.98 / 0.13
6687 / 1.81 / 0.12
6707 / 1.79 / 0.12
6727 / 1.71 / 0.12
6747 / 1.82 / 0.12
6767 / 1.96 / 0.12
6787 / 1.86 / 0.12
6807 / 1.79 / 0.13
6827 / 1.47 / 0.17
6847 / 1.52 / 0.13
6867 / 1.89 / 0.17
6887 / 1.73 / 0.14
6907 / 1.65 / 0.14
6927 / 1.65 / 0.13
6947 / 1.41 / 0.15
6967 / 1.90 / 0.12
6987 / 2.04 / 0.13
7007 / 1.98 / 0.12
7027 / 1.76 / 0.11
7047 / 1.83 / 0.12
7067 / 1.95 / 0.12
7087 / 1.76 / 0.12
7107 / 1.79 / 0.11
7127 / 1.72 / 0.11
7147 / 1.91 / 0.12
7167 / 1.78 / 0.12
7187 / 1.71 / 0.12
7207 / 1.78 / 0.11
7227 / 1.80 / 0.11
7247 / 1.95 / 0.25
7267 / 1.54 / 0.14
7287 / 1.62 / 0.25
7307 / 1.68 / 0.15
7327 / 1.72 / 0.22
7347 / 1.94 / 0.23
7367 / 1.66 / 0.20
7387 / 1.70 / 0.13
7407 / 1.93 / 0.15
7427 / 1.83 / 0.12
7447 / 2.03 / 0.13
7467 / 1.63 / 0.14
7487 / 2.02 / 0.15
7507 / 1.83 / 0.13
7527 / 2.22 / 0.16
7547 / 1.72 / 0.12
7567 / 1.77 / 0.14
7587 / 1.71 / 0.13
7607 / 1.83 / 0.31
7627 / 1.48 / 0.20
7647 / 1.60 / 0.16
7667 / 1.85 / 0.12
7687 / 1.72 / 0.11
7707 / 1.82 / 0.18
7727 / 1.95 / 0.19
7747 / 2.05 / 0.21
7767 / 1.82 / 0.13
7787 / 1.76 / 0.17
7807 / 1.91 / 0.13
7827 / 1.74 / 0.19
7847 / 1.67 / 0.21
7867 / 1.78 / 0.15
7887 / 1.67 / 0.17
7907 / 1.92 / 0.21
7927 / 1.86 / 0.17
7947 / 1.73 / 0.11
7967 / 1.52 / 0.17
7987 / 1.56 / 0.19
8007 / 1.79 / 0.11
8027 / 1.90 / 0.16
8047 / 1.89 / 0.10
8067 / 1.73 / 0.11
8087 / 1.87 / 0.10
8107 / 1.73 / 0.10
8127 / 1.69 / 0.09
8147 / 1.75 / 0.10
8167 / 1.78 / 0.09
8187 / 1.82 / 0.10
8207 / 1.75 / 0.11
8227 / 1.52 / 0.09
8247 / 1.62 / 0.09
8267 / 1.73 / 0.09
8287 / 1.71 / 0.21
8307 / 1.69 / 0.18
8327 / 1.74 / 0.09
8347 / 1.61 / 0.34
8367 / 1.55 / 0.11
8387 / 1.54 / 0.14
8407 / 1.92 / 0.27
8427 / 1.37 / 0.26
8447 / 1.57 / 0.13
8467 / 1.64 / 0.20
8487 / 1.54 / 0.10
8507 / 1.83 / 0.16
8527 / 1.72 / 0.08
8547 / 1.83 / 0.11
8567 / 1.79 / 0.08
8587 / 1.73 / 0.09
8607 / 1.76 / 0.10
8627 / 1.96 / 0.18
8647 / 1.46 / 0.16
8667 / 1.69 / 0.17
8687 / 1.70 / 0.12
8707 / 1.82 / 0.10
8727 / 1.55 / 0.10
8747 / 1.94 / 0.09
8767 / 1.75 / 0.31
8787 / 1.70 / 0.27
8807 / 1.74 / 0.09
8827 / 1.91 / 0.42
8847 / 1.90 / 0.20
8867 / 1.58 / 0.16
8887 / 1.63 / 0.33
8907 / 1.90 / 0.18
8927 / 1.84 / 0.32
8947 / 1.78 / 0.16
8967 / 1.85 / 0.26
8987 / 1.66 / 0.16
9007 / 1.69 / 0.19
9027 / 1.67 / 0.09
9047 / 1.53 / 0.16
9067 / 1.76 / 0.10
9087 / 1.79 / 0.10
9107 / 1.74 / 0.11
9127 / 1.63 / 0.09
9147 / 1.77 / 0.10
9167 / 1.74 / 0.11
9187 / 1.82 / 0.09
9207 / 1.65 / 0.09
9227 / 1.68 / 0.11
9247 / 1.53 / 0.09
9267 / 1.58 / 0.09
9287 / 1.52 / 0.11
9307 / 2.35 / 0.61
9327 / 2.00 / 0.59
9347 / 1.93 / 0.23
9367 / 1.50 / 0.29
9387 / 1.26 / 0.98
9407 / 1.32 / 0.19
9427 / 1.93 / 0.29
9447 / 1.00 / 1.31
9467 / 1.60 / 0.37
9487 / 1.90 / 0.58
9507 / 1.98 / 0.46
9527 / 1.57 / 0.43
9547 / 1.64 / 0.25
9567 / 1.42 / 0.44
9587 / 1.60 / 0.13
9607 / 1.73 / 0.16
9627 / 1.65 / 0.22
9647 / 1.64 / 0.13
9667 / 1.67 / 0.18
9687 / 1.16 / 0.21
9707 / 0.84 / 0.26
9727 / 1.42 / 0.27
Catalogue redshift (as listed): 0.162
